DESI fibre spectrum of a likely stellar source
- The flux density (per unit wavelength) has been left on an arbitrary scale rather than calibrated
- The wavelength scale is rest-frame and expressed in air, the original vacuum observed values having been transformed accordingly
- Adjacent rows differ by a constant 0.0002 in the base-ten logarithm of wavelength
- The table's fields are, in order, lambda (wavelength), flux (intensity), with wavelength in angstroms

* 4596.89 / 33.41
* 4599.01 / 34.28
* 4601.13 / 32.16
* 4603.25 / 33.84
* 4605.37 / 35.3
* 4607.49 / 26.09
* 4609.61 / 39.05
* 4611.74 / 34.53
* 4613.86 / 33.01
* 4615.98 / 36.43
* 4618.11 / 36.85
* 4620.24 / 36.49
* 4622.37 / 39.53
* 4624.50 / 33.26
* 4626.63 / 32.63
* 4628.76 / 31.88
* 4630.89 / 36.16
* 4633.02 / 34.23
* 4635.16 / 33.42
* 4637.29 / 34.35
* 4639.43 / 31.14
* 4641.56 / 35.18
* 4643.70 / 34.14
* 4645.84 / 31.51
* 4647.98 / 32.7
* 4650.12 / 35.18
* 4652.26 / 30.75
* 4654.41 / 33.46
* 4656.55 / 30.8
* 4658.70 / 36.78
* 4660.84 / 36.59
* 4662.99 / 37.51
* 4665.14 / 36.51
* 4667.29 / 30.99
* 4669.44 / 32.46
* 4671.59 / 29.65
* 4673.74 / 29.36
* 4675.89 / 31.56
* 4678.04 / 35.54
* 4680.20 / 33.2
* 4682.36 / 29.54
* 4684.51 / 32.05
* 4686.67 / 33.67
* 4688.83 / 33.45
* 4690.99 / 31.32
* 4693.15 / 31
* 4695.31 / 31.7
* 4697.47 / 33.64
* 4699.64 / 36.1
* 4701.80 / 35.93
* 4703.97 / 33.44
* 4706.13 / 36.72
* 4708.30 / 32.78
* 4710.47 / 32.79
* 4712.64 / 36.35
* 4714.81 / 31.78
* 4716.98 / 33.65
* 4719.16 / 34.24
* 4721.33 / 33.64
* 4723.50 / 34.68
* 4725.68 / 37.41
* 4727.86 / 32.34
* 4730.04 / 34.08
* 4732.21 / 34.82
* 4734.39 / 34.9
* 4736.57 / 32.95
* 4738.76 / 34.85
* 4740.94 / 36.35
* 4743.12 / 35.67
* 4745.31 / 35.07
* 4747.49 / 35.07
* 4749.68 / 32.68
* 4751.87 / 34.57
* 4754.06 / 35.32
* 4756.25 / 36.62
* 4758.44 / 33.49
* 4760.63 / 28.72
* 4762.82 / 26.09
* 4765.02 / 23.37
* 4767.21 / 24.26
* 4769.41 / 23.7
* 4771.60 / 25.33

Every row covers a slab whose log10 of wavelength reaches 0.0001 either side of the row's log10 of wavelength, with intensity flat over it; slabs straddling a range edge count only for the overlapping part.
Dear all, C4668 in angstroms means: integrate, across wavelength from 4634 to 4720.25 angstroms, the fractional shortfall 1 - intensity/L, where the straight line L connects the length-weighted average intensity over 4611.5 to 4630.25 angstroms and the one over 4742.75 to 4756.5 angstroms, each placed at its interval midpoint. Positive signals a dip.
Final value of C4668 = 3.99 angstroms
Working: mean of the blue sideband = 35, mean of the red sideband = 34.8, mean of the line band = 33.3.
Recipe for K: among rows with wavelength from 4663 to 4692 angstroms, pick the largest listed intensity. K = 36.51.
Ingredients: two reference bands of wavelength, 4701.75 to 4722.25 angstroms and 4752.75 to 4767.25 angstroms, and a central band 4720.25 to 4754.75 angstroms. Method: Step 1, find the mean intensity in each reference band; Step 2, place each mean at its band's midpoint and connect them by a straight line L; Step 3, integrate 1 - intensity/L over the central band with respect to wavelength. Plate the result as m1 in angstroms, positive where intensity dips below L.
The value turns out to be -2.9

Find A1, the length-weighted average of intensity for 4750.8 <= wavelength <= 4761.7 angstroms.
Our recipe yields 33.8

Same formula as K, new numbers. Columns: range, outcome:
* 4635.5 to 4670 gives 37.51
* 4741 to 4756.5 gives 36.62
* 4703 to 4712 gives 36.72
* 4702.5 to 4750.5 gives 37.41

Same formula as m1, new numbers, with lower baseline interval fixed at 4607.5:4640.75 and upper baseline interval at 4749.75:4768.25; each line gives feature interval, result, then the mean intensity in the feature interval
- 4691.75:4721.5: -1.6 angstroms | 33.8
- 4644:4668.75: -0.2 angstroms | 33.9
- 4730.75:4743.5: -1.5 angstroms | 34.9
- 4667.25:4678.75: 0.5 angstroms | 31.5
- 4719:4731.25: -1.1 angstroms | 34.4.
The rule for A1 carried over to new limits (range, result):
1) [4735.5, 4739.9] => 33.9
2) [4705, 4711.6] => 34.1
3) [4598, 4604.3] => 33.4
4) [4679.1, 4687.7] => 32.1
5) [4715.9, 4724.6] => 34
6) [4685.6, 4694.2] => 32.4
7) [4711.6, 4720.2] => 34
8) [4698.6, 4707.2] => 35.6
